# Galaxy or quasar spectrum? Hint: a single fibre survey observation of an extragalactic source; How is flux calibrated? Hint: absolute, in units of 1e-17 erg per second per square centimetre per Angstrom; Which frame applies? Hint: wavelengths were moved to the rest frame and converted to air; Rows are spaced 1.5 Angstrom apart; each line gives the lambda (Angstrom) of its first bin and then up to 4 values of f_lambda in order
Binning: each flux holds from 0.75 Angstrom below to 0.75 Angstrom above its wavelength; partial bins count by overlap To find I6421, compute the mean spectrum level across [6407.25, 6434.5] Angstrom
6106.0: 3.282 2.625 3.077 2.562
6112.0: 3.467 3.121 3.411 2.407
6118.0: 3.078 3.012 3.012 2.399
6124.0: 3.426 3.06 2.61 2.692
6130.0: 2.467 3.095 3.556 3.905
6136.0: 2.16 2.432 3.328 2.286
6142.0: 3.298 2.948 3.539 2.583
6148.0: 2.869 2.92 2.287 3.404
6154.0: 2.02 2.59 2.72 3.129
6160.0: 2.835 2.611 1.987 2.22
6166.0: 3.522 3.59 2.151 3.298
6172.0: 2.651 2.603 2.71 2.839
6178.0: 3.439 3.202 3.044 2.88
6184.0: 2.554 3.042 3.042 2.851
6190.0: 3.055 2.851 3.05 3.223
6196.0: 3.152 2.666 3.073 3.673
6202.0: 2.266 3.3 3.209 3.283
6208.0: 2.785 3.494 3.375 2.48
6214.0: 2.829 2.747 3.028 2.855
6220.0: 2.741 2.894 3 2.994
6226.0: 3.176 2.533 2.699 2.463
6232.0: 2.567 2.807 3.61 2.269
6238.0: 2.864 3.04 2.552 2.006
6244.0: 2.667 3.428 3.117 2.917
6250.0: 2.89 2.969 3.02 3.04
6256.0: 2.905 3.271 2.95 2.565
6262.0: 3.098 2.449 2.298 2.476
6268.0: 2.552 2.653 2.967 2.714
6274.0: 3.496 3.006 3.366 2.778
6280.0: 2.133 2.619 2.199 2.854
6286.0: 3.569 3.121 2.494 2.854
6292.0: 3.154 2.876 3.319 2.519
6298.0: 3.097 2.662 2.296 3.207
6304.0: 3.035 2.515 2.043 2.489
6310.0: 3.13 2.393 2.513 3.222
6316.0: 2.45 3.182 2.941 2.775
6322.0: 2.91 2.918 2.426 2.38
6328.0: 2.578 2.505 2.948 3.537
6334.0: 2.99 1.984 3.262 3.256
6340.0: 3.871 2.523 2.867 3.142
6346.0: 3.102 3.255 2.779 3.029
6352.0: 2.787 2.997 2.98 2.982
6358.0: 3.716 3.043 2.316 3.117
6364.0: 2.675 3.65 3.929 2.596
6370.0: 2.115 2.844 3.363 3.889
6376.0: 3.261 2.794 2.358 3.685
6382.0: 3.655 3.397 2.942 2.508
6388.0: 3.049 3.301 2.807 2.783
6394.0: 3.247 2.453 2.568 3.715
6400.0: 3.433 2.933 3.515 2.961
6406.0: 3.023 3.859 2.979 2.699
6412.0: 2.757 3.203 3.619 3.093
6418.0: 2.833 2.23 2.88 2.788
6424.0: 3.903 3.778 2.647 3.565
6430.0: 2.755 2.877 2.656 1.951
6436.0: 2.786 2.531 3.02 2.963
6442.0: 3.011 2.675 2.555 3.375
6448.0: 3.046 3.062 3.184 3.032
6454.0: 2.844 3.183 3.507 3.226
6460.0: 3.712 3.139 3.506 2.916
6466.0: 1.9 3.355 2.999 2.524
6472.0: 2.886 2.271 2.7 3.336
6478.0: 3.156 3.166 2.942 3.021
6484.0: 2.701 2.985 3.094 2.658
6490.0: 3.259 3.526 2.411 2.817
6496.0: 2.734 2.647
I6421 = 3.02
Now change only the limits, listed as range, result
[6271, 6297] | 2.89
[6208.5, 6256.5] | 2.87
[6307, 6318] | 2.71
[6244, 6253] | 3.03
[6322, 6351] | 2.91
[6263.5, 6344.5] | 2.81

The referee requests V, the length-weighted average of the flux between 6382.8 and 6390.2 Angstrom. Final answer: 3.04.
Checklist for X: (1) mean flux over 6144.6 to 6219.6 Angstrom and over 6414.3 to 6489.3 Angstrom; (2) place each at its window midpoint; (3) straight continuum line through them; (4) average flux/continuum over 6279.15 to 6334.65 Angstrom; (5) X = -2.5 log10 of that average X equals 0.06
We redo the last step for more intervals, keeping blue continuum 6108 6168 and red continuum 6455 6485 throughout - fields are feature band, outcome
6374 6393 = -0.05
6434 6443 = 0.10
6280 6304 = 0.04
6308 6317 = 0.09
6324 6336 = 0.10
